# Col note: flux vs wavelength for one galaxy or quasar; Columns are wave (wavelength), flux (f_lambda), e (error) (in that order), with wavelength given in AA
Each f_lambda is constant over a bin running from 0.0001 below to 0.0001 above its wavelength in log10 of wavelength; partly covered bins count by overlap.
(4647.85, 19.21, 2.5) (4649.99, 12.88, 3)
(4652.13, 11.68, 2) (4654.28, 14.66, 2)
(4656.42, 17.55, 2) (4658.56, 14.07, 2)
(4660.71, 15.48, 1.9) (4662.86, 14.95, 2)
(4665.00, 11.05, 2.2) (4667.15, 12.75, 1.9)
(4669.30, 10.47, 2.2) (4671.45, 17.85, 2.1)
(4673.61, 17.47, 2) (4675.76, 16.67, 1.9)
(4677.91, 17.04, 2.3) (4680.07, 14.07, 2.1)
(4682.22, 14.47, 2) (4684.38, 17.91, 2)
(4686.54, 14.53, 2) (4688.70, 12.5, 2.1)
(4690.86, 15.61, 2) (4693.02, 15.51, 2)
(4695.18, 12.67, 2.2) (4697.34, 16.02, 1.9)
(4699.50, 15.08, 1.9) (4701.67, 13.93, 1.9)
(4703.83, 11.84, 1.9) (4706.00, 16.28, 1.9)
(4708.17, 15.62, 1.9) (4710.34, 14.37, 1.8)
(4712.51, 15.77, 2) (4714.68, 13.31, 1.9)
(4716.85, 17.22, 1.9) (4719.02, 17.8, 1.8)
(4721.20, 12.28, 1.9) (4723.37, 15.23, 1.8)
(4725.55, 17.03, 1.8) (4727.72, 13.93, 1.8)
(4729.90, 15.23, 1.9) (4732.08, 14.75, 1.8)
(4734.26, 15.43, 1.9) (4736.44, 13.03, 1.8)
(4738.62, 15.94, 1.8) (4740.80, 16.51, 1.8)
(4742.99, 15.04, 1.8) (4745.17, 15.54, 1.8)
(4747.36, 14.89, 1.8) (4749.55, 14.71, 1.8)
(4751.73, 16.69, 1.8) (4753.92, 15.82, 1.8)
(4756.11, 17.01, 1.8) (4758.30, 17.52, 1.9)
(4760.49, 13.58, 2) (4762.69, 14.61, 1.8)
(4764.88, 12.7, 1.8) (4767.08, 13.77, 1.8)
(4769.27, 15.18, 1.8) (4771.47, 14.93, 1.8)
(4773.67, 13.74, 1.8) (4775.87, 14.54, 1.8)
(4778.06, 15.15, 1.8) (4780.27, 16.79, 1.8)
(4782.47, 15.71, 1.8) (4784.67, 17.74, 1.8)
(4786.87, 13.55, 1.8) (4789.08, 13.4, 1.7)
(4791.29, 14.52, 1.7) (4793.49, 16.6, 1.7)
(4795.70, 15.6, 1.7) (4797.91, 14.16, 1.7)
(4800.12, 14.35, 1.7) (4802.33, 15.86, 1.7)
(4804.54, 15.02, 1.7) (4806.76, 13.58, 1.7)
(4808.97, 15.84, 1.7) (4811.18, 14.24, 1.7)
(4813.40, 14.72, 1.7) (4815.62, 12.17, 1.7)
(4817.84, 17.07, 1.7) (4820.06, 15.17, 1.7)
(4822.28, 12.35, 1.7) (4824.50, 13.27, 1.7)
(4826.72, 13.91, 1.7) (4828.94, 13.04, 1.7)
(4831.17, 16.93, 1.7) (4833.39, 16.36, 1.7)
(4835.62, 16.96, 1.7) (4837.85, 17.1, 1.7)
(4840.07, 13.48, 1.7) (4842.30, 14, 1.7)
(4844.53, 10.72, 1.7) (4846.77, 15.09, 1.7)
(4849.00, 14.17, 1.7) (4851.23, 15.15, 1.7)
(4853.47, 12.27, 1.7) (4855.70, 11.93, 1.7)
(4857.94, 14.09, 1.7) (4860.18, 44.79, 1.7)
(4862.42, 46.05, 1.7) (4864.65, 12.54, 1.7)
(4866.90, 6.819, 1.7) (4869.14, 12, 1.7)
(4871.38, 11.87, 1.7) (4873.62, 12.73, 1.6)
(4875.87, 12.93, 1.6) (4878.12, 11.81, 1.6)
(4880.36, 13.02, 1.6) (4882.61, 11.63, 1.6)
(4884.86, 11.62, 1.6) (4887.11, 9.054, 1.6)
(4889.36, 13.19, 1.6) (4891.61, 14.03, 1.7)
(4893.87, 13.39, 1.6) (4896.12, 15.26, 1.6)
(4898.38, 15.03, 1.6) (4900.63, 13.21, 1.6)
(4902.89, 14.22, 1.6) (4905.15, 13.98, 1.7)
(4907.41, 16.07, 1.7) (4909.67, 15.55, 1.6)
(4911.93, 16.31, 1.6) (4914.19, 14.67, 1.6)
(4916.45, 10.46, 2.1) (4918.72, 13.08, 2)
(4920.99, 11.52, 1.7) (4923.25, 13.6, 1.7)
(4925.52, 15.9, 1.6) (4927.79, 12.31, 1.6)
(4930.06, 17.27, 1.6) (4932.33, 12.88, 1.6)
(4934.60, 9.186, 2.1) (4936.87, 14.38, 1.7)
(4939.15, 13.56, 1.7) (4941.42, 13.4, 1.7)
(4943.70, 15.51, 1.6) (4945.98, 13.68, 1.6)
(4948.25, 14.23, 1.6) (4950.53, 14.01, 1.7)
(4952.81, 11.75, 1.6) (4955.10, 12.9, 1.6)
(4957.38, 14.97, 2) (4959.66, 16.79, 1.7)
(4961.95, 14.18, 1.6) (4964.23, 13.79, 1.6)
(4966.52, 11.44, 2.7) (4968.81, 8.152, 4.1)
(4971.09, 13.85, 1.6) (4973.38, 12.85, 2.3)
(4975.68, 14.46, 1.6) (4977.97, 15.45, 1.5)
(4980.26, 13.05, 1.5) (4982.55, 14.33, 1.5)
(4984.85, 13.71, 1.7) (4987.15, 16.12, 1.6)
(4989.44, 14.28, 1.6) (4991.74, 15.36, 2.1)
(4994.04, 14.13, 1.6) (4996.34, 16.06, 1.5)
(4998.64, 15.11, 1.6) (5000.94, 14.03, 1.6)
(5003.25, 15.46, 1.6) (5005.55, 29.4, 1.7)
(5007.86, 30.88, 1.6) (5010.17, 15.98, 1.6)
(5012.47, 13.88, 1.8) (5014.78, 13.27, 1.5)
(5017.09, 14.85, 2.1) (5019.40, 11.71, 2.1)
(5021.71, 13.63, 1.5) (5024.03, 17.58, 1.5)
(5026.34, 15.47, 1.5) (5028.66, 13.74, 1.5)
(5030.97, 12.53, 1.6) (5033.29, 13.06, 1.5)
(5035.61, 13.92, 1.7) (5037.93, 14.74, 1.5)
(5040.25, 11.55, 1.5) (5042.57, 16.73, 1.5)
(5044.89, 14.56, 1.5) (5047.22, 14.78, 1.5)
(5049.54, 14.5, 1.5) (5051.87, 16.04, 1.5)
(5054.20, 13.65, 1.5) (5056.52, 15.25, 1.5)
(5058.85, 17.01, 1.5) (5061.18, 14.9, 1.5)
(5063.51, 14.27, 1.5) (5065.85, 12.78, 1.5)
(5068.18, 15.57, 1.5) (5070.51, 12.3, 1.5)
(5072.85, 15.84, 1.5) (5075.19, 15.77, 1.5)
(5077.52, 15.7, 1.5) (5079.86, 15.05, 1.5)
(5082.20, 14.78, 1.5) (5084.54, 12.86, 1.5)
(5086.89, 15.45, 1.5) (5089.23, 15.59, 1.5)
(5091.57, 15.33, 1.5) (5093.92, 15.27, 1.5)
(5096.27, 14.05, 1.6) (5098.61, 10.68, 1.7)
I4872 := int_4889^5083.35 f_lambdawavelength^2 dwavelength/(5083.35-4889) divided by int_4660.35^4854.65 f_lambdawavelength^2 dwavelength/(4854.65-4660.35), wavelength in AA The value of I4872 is 1.1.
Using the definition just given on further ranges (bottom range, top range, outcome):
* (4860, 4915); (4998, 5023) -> 1.19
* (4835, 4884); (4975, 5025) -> 1.07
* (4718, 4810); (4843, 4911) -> 1.05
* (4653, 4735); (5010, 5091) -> 1.13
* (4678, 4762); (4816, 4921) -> 1.05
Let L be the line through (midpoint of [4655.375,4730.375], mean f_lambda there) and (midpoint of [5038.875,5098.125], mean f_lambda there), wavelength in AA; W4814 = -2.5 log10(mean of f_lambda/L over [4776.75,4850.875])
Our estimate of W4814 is 0.01 mag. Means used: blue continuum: 15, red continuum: 14.7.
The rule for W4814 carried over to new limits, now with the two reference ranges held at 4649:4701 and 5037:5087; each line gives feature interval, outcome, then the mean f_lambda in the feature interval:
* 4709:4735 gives -0.04 mag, 15.2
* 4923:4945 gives 0.07 mag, 13.8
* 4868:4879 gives 0.20 mag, 12.3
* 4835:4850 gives 0.02 mag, 14.4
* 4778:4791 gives -0.05 mag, 15.3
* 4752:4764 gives -0.07 mag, 15.7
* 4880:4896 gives 0.18 mag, 12.4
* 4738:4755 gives -0.07 mag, 15.6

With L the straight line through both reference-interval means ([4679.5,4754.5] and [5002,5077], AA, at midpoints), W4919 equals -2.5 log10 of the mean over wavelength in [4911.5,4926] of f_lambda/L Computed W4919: 0.144 mag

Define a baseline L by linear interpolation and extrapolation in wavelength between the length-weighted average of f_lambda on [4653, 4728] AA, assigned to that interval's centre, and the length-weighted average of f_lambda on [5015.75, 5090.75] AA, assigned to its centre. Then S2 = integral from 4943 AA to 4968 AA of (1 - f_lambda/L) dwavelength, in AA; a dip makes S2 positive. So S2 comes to 1.4 AA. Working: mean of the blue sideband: 14.9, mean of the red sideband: 14.6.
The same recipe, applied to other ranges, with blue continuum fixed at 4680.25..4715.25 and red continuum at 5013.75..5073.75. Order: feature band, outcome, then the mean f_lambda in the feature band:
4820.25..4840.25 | -0.4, 14.9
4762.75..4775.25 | 0.4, 14.1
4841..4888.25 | -2.8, 15.4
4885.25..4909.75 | 1.3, 13.8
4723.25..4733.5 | -0.4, 15.2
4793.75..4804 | -0.4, 15.1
